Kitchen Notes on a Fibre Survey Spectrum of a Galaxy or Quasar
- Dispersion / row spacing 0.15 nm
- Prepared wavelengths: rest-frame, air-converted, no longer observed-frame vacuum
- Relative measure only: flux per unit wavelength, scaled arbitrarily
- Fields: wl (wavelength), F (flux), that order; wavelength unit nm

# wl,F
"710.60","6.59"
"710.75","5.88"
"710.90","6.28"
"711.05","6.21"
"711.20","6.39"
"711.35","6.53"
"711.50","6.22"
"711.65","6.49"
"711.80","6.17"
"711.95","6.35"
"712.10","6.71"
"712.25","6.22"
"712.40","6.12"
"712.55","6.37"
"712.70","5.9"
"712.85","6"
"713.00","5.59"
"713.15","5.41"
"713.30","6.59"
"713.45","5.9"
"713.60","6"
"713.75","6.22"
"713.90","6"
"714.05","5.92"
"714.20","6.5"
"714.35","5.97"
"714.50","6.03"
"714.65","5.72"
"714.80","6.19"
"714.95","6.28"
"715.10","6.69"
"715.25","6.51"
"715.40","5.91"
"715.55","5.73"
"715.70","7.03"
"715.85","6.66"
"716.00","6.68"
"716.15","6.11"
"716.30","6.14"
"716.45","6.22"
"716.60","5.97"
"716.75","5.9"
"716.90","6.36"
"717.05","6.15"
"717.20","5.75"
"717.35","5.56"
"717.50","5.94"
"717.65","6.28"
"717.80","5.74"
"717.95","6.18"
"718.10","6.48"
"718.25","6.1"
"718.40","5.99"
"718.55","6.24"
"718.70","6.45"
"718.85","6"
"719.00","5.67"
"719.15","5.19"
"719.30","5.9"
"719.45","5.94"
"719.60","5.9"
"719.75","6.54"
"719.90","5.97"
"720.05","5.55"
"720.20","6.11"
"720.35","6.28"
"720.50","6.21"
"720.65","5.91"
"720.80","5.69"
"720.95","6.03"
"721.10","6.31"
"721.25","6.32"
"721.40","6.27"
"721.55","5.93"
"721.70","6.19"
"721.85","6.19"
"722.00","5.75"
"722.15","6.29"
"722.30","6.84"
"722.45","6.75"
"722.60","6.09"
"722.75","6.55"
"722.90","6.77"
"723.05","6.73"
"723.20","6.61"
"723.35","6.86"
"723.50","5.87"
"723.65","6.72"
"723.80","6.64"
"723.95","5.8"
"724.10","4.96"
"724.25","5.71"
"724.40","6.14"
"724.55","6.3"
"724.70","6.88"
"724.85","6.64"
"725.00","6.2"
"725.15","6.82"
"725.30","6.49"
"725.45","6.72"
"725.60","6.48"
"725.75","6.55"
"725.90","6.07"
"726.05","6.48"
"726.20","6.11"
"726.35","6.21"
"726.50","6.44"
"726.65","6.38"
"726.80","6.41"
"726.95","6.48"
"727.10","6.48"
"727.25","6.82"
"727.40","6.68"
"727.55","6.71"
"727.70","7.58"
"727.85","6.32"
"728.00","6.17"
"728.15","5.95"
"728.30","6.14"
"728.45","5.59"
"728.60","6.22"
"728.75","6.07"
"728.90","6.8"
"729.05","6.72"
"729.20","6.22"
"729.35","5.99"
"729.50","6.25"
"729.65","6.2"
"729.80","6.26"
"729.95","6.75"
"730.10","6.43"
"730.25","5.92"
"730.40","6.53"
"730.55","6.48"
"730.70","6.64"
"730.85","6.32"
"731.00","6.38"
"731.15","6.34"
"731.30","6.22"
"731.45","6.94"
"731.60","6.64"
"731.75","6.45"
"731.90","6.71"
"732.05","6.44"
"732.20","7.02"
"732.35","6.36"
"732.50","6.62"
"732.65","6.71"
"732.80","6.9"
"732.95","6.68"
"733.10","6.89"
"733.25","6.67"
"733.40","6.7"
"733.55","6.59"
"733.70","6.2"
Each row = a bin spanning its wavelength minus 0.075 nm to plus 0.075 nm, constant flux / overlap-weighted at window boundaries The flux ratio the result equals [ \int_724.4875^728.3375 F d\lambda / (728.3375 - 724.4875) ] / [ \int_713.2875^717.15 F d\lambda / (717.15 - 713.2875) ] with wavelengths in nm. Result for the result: 1.0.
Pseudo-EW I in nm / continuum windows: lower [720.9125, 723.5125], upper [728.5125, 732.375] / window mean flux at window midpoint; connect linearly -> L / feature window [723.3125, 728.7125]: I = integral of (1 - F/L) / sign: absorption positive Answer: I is 0.036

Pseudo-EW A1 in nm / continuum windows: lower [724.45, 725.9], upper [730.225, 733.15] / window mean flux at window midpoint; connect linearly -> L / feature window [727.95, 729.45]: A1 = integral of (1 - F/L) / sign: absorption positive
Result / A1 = 0.08 nm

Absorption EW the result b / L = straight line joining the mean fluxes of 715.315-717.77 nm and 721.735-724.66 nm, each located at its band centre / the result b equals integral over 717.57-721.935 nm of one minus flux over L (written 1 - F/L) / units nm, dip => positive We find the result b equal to 0.116 nm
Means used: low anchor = 6.14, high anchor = 6.3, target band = 6.05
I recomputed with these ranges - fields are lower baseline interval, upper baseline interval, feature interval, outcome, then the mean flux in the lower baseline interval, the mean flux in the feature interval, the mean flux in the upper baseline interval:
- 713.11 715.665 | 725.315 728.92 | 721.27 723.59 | -0.03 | 6.12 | 6.38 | 6.41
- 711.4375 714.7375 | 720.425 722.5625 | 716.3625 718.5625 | 0.04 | 6.11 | 6.05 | 6.19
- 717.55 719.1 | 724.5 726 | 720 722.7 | 0.05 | 6.1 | 6.16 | 6.52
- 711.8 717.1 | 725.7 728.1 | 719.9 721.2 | 0.06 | 6.17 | 6.01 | 6.49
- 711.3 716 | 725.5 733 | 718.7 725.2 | 0.15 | 6.2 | 6.19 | 6.45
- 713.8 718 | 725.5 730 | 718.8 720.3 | 0.08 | 6.15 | 5.88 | 6.38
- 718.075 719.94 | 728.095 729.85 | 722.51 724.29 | -0.06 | 6.02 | 6.29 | 6.2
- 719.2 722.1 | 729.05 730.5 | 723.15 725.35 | -0.05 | 6.05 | 6.3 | 6.31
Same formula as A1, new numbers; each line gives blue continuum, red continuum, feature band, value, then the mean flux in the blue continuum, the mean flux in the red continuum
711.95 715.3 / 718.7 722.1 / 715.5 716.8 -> -0.04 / 6.13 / 6.01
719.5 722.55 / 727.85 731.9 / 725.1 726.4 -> -0.04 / 6.15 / 6.34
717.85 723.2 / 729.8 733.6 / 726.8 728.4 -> -0.02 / 6.16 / 6.57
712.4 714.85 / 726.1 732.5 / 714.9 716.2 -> -0.07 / 6.02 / 6.43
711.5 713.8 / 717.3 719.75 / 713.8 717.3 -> -0.07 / 6.14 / 5.99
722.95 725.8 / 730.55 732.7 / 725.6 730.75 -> 0.07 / 6.38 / 6.55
